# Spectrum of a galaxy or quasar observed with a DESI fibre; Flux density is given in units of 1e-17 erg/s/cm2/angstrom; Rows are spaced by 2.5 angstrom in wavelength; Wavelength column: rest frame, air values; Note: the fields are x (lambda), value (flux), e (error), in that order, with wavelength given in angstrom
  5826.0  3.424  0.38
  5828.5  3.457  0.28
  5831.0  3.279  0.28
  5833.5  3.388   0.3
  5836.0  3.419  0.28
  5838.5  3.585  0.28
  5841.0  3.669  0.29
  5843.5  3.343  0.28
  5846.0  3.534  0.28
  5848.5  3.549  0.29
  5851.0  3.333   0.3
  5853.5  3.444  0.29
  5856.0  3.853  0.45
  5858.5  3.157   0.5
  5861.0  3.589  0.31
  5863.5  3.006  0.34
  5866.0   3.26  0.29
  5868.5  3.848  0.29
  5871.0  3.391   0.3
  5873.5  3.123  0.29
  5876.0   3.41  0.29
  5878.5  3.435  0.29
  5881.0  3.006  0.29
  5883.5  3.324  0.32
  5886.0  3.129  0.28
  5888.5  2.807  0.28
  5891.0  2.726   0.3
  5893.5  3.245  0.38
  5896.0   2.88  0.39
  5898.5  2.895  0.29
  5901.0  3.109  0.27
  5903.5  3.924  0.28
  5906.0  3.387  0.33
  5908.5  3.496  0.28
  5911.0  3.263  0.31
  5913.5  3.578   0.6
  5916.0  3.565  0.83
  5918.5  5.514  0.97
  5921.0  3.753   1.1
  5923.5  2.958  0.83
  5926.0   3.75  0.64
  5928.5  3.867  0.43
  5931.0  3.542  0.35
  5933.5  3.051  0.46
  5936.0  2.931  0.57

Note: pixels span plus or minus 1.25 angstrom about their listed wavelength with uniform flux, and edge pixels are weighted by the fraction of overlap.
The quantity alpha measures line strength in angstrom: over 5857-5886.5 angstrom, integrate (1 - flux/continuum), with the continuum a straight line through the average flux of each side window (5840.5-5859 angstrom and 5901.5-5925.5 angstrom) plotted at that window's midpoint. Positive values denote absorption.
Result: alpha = 2.0 angstrom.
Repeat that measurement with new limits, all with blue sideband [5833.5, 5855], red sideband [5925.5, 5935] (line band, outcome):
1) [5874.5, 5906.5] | 3.0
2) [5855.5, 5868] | 0.4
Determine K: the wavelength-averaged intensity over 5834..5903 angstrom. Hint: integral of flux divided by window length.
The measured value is 3.31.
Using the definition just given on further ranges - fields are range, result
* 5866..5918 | 3.31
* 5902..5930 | 3.73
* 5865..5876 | 3.41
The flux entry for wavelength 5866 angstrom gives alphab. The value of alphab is 3.26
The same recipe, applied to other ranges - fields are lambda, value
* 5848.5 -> 3.549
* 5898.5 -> 2.895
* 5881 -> 3.006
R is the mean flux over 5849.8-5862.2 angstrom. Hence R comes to 3.48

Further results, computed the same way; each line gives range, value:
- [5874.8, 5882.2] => 3.28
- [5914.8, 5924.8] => 3.95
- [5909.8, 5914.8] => 3.42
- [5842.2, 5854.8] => 3.44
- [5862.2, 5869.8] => 3.37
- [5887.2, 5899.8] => 2.91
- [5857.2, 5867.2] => 3.26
